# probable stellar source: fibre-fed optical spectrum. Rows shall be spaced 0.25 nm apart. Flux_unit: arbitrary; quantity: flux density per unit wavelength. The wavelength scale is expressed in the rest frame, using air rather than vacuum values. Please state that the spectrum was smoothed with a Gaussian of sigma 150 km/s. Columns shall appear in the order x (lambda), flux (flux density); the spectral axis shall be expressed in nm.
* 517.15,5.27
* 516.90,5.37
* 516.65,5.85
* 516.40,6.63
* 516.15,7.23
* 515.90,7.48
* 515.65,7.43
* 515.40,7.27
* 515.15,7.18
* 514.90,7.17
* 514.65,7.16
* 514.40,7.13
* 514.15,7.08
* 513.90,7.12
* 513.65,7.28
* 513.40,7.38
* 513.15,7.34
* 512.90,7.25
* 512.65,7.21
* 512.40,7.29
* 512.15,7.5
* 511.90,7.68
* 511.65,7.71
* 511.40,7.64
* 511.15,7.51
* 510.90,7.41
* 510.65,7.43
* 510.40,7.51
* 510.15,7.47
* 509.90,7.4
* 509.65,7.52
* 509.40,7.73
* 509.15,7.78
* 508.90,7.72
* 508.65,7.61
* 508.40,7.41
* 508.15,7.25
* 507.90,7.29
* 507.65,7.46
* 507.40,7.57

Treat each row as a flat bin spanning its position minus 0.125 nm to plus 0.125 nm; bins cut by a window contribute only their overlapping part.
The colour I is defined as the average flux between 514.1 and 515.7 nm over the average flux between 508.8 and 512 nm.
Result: 0.95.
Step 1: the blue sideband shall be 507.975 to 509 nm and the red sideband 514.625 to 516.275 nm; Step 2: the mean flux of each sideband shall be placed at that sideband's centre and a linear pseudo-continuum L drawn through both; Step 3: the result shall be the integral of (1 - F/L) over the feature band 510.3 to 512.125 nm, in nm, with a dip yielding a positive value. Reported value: -0.04 nm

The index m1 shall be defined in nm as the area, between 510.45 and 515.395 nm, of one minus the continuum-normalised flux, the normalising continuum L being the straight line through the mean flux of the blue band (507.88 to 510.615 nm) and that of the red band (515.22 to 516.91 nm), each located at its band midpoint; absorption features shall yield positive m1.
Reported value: -0.12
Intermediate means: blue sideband 7.52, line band 7.34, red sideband 6.86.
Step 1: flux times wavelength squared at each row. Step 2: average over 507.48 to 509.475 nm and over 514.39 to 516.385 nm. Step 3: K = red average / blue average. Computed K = 1.0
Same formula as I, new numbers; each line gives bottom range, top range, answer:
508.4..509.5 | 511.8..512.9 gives 0.96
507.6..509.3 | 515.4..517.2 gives 0.88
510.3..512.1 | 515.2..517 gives 0.90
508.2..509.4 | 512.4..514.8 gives 0.95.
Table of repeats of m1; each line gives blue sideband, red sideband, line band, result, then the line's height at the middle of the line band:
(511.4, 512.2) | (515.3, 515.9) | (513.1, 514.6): 0.06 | 7.5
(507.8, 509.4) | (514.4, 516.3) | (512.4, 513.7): 0.01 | 7.35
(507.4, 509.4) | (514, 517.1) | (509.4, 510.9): -0.02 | 7.36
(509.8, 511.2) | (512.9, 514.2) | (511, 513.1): -0.03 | 7.35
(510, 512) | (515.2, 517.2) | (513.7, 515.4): -0.06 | 6.92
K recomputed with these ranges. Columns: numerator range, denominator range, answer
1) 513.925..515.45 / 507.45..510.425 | 0.97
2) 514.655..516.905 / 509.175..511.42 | 0.94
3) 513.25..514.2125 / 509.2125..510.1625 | 0.97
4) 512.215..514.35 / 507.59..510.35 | 0.98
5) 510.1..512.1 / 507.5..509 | 1.02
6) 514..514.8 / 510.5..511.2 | 0.97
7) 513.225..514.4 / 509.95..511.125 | 0.98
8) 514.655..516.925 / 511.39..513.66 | 0.94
